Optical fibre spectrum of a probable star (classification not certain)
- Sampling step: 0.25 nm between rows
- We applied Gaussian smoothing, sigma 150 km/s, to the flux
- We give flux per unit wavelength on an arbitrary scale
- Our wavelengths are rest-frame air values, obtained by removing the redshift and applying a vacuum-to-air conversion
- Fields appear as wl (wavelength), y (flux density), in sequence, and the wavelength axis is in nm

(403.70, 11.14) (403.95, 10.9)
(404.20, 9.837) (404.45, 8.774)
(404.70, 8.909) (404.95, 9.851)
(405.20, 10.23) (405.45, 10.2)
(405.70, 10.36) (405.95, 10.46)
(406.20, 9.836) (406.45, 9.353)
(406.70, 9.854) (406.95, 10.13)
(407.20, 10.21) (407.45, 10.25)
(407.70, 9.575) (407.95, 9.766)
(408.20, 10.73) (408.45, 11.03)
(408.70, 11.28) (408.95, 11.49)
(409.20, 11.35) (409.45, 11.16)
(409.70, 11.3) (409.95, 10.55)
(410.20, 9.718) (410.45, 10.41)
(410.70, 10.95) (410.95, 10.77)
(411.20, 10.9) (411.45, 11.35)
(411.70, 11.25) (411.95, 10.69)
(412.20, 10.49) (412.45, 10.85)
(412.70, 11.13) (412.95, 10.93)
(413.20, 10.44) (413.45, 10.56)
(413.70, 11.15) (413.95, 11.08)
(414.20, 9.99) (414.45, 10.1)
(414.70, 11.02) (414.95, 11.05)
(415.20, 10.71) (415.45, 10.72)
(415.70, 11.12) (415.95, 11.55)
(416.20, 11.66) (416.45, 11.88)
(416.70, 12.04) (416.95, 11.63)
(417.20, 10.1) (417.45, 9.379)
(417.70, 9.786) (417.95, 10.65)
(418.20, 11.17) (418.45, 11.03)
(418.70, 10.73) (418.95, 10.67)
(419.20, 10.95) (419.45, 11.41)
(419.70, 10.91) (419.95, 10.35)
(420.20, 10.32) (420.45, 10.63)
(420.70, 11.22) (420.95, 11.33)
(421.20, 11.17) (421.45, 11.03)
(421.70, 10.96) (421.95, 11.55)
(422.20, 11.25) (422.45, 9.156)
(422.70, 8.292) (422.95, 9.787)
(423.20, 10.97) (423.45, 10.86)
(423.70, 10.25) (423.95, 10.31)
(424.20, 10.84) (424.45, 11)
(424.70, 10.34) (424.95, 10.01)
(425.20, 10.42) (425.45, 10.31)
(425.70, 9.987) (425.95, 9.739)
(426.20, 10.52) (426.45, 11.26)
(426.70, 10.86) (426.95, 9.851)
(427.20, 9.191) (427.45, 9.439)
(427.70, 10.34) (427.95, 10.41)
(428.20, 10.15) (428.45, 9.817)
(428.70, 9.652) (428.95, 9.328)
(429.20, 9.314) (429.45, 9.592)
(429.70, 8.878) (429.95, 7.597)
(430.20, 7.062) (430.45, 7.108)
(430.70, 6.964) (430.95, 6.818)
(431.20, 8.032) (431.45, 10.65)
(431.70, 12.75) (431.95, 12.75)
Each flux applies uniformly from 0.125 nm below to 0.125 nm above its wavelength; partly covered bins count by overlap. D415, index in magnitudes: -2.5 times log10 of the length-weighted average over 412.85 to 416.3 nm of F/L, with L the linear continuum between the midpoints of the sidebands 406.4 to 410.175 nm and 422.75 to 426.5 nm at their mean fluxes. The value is -0.039 mag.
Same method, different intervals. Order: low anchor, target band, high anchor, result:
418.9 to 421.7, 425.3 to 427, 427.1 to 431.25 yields -0.09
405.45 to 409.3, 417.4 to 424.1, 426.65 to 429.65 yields -0.07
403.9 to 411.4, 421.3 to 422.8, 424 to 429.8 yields -0.03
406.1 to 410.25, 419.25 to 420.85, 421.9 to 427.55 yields -0.05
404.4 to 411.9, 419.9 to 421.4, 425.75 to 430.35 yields -0.10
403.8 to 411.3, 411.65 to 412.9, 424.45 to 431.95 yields -0.07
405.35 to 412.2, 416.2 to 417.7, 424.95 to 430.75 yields -0.09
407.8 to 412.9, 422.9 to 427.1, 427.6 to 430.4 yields -0.09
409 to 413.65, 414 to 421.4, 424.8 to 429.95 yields -0.04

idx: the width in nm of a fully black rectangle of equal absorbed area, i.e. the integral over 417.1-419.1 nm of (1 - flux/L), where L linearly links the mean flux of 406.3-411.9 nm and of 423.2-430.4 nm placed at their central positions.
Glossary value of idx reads -0.040 nm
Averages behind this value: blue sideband 10.6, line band 10.4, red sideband 9.89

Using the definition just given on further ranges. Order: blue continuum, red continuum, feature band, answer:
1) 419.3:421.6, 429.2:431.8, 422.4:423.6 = 0.05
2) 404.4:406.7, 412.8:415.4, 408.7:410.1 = -0.13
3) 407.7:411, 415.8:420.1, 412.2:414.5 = 0.03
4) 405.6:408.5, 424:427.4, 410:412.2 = -0.13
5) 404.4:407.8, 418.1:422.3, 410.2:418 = -0.25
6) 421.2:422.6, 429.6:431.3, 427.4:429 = -0.30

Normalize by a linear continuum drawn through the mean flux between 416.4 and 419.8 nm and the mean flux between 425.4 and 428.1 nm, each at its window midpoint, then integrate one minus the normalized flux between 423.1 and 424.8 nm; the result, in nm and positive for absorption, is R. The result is -0.04 nm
